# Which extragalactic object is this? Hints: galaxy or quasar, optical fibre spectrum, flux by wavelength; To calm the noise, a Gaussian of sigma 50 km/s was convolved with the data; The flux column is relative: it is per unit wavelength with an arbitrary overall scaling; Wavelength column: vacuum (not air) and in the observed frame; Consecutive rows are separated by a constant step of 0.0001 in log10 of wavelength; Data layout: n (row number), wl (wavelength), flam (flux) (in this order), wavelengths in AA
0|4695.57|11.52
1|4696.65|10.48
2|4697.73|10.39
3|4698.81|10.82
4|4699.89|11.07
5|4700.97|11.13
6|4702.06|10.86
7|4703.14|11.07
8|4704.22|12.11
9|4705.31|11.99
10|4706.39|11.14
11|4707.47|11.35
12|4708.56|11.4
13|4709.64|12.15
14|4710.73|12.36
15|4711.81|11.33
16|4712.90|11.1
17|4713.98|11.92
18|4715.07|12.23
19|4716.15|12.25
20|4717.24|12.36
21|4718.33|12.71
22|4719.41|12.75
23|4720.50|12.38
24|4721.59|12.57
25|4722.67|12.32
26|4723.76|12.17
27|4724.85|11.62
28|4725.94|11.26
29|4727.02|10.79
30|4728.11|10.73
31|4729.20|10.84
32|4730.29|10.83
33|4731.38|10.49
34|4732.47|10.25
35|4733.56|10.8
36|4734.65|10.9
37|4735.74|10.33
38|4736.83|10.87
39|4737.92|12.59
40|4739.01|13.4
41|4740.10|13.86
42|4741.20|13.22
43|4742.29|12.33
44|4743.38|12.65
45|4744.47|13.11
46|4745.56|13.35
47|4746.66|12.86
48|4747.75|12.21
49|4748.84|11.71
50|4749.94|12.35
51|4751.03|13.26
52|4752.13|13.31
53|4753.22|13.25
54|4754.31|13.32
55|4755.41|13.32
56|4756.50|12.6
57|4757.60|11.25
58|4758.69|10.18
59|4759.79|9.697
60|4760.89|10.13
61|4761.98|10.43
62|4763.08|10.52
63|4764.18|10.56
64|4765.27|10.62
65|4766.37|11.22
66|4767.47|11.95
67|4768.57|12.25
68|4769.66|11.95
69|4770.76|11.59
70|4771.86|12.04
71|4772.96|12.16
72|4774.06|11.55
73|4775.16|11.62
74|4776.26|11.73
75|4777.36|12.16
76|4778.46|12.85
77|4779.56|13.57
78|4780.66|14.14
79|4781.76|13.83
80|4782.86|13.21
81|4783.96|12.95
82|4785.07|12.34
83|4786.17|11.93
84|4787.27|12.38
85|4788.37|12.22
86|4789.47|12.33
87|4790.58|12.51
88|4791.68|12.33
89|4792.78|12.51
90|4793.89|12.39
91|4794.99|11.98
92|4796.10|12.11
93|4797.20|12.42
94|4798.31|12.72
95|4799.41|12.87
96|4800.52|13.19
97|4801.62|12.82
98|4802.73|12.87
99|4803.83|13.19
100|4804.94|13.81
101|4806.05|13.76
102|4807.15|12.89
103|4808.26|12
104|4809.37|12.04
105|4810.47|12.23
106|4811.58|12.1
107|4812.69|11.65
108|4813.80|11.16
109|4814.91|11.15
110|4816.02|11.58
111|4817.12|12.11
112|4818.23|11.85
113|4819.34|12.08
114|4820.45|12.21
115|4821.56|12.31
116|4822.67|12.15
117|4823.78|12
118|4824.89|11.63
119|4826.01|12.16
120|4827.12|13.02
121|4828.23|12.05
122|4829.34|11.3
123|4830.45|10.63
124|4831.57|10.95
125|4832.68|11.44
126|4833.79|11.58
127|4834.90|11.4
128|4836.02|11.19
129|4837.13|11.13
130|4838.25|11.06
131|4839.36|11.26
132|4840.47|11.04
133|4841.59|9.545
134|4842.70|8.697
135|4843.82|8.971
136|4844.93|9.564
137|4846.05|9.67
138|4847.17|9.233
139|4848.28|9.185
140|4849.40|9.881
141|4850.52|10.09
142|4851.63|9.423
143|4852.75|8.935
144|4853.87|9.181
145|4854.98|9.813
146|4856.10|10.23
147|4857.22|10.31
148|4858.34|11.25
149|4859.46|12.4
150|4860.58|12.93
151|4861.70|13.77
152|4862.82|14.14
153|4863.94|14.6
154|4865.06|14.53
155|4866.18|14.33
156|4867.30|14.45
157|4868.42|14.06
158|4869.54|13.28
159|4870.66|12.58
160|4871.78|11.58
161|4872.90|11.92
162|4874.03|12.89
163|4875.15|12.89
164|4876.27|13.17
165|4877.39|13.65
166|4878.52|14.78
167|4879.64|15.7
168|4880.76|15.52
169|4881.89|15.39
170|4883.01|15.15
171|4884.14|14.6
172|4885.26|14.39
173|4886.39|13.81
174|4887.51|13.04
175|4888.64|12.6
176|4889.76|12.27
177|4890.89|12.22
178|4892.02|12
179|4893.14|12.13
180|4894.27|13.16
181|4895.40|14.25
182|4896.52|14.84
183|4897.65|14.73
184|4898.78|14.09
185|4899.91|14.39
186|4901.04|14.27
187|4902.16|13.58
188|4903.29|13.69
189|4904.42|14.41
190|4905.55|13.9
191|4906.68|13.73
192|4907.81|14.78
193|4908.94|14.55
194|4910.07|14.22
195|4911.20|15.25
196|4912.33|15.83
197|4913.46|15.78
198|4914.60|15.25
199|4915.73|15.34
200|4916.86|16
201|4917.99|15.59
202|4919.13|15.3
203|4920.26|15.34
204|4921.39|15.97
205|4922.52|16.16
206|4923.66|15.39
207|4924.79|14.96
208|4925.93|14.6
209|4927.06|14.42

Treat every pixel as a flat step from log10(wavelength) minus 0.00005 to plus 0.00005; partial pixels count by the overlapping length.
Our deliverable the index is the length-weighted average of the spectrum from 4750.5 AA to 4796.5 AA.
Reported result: 12.1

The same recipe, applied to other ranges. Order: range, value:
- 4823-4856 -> 10.6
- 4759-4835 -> 12.1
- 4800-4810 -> 13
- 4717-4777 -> 11.8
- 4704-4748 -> 11.9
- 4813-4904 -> 12.3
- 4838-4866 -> 10.8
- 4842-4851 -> 9.4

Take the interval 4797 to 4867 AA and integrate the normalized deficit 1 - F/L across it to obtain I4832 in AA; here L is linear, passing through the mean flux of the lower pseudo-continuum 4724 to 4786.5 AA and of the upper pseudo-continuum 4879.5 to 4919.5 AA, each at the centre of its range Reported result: 8.30 AA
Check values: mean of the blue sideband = 11.9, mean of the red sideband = 14.3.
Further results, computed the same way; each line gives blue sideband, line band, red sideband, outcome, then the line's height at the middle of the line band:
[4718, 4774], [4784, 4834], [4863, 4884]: 2.53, 12.9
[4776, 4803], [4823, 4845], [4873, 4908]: 3.51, 13.2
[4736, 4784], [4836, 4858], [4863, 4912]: 5.66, 13.3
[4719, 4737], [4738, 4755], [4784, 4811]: -1.91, 11.6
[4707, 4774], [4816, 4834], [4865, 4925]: 1.78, 13.1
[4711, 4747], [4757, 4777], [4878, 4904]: 1.92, 12.4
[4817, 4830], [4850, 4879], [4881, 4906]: 1.64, 13.1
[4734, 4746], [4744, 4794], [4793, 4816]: 1.03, 12.4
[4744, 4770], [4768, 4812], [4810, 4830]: -2.34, 11.9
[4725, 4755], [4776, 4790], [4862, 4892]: -0.22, 12.6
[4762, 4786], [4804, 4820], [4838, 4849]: -2.00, 10.8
